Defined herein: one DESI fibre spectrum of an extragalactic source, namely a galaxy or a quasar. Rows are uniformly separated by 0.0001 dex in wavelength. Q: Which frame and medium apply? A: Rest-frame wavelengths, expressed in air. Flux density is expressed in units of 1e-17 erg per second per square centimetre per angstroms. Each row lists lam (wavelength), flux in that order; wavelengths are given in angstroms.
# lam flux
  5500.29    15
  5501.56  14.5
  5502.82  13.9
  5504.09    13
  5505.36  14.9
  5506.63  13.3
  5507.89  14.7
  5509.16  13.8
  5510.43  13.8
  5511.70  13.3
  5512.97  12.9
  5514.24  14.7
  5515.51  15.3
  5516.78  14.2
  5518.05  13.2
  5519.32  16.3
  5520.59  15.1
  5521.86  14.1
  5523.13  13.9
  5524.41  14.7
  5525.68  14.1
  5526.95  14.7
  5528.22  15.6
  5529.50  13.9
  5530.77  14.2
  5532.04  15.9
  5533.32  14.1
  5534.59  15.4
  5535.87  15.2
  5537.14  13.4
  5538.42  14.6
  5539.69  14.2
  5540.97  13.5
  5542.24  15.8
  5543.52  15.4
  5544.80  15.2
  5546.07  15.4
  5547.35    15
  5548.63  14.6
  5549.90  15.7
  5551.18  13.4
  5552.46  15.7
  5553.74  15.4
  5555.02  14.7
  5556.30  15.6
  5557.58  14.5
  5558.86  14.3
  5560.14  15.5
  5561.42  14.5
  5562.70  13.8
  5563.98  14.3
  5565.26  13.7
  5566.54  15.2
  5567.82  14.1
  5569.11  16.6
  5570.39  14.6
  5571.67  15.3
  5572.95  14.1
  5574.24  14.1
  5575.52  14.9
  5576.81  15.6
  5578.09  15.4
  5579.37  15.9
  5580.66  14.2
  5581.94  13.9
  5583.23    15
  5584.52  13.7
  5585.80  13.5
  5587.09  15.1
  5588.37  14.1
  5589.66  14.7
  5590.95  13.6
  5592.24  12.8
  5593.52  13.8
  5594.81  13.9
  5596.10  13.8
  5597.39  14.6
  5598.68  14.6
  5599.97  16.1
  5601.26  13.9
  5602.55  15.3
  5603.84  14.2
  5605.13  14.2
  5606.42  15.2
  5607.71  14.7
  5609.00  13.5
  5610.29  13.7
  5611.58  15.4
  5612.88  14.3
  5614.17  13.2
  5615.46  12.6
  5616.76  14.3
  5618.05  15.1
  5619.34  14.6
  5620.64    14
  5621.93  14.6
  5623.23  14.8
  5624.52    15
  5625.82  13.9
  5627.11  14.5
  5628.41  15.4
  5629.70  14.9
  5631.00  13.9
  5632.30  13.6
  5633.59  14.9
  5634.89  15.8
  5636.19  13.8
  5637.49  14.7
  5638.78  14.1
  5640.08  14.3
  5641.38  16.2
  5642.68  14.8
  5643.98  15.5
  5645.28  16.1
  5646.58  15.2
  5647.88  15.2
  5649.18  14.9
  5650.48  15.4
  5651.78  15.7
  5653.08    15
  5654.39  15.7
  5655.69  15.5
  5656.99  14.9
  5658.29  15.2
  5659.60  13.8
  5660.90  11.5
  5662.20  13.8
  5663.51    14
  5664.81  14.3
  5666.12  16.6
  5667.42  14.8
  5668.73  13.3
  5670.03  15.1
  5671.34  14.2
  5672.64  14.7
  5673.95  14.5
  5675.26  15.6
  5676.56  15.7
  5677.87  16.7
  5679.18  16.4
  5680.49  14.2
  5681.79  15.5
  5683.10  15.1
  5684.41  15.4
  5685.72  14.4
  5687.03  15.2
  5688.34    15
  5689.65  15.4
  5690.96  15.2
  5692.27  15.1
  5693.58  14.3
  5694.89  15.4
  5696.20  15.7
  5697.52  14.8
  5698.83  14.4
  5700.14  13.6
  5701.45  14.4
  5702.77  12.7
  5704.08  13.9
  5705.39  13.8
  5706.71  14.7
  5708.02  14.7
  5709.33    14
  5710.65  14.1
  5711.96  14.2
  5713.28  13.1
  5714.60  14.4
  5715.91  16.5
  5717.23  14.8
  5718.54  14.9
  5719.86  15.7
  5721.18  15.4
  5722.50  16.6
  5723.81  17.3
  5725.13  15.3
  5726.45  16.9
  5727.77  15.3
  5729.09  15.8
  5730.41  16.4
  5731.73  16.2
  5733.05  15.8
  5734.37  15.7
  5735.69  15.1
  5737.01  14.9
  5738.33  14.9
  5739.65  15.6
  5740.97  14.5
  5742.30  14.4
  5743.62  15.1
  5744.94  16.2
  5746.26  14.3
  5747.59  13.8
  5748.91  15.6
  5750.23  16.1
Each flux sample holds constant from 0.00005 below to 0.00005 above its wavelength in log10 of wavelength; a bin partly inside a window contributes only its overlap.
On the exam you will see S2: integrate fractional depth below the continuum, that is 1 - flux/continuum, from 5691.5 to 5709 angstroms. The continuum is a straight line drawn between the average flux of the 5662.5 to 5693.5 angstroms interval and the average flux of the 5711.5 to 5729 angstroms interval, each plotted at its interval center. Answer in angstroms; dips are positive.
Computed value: 0.9 angstroms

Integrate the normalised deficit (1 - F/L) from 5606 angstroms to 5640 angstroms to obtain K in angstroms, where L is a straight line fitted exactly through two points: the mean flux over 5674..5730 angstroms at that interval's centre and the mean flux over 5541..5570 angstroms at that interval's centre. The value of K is 1.3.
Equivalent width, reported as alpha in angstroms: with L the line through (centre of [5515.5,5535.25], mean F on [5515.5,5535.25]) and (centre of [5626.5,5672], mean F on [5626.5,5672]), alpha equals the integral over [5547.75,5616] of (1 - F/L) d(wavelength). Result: 0.9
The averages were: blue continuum 14.6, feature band 14.5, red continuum 14.8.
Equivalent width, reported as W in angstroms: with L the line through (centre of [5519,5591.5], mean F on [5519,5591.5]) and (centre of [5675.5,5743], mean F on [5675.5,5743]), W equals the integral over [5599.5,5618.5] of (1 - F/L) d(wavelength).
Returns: 0.6 angstroms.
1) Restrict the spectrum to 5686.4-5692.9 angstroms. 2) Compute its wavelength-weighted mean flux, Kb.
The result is 15.2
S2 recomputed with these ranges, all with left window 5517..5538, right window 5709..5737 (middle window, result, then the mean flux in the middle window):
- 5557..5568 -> 0.2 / 14.5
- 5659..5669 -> 0.7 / 14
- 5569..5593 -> 0.5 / 14.5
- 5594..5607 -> 0.3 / 14.6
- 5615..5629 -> 0.5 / 14.5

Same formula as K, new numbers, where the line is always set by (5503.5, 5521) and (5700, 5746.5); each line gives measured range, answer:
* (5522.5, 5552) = -0.87 angstroms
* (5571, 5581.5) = -0.35 angstroms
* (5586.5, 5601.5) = 0.27 angstroms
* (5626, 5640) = 0.14 angstroms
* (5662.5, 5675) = 0.18 angstroms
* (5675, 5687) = -0.44 angstroms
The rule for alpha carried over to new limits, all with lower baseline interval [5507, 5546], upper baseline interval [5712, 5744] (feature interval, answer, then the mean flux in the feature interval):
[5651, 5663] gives 0.4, 14.6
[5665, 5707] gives 1.0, 14.9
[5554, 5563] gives -0.1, 14.8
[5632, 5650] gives 0.1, 15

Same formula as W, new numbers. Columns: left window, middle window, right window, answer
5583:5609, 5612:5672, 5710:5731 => 0.3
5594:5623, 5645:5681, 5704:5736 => -0.3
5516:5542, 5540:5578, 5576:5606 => -0.9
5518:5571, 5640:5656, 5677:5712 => -0.7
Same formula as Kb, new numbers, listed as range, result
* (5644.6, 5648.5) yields 15.5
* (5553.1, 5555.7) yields 15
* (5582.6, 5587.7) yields 14.3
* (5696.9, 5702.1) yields 14.3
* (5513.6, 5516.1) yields 15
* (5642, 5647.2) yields 15.4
